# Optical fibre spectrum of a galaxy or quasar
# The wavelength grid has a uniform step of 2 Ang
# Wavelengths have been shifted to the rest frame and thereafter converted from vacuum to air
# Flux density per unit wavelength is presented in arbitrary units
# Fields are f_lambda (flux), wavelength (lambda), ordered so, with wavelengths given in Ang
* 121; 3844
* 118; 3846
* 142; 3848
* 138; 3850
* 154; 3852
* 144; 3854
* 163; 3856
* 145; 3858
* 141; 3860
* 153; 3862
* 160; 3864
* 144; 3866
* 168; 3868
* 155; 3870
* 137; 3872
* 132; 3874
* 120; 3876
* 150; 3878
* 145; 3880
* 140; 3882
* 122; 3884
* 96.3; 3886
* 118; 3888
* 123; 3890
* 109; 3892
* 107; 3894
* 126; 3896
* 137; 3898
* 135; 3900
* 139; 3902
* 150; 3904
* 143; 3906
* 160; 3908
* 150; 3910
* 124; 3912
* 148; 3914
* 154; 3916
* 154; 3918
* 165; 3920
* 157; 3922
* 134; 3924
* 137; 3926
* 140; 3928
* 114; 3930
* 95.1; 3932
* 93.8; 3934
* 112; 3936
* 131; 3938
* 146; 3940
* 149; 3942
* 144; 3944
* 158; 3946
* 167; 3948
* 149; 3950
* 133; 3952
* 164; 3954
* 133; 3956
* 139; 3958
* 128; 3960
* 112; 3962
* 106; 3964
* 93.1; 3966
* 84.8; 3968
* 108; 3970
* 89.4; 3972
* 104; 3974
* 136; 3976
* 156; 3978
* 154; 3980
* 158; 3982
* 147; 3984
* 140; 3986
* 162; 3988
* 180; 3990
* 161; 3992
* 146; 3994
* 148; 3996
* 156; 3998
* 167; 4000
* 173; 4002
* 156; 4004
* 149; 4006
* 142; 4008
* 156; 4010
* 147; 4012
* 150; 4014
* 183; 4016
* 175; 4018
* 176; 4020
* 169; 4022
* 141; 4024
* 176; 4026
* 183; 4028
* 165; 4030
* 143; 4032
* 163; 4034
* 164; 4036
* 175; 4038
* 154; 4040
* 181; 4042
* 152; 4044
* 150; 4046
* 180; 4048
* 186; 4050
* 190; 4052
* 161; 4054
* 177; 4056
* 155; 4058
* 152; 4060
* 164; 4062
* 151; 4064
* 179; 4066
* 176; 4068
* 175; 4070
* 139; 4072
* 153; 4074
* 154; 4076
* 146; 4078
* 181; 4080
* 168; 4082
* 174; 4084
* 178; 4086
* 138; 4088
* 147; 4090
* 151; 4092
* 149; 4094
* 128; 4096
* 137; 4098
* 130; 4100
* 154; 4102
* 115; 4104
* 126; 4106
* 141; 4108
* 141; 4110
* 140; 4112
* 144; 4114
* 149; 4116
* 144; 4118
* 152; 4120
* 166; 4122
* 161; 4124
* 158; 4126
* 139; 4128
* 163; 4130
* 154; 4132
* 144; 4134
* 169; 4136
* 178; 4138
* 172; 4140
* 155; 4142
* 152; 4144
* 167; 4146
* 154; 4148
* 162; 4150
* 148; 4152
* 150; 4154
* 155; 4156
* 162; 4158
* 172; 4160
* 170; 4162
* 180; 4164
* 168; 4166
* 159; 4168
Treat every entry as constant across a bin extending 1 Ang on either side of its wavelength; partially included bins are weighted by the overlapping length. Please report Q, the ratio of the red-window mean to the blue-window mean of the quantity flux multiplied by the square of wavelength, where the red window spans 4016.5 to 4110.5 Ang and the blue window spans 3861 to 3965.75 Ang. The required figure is 1.3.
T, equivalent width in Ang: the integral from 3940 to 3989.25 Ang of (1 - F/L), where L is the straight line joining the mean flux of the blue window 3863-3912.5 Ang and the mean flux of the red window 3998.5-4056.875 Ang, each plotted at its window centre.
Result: 5.59 Ang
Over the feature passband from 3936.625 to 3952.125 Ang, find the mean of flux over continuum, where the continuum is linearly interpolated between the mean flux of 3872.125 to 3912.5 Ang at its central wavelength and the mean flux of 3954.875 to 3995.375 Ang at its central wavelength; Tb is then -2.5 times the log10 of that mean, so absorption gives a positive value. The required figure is -0.12 mag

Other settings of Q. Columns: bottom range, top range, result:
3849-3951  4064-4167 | 1.24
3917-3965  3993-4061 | 1.25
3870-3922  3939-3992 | 1.04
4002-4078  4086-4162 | 0.97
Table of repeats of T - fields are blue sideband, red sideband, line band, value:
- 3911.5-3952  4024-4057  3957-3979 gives 5.1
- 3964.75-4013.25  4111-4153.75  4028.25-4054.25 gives -3.5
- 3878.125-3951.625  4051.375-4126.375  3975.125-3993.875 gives -1.6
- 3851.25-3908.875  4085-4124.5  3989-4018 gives -3.5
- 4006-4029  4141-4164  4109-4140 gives 1.2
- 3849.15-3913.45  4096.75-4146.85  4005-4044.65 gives -4.6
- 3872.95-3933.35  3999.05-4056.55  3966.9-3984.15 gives 3.1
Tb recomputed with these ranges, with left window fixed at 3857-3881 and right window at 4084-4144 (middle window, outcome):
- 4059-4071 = -0.12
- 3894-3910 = 0.05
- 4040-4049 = -0.11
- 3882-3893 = 0.25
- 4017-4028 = -0.14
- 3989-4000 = -0.08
